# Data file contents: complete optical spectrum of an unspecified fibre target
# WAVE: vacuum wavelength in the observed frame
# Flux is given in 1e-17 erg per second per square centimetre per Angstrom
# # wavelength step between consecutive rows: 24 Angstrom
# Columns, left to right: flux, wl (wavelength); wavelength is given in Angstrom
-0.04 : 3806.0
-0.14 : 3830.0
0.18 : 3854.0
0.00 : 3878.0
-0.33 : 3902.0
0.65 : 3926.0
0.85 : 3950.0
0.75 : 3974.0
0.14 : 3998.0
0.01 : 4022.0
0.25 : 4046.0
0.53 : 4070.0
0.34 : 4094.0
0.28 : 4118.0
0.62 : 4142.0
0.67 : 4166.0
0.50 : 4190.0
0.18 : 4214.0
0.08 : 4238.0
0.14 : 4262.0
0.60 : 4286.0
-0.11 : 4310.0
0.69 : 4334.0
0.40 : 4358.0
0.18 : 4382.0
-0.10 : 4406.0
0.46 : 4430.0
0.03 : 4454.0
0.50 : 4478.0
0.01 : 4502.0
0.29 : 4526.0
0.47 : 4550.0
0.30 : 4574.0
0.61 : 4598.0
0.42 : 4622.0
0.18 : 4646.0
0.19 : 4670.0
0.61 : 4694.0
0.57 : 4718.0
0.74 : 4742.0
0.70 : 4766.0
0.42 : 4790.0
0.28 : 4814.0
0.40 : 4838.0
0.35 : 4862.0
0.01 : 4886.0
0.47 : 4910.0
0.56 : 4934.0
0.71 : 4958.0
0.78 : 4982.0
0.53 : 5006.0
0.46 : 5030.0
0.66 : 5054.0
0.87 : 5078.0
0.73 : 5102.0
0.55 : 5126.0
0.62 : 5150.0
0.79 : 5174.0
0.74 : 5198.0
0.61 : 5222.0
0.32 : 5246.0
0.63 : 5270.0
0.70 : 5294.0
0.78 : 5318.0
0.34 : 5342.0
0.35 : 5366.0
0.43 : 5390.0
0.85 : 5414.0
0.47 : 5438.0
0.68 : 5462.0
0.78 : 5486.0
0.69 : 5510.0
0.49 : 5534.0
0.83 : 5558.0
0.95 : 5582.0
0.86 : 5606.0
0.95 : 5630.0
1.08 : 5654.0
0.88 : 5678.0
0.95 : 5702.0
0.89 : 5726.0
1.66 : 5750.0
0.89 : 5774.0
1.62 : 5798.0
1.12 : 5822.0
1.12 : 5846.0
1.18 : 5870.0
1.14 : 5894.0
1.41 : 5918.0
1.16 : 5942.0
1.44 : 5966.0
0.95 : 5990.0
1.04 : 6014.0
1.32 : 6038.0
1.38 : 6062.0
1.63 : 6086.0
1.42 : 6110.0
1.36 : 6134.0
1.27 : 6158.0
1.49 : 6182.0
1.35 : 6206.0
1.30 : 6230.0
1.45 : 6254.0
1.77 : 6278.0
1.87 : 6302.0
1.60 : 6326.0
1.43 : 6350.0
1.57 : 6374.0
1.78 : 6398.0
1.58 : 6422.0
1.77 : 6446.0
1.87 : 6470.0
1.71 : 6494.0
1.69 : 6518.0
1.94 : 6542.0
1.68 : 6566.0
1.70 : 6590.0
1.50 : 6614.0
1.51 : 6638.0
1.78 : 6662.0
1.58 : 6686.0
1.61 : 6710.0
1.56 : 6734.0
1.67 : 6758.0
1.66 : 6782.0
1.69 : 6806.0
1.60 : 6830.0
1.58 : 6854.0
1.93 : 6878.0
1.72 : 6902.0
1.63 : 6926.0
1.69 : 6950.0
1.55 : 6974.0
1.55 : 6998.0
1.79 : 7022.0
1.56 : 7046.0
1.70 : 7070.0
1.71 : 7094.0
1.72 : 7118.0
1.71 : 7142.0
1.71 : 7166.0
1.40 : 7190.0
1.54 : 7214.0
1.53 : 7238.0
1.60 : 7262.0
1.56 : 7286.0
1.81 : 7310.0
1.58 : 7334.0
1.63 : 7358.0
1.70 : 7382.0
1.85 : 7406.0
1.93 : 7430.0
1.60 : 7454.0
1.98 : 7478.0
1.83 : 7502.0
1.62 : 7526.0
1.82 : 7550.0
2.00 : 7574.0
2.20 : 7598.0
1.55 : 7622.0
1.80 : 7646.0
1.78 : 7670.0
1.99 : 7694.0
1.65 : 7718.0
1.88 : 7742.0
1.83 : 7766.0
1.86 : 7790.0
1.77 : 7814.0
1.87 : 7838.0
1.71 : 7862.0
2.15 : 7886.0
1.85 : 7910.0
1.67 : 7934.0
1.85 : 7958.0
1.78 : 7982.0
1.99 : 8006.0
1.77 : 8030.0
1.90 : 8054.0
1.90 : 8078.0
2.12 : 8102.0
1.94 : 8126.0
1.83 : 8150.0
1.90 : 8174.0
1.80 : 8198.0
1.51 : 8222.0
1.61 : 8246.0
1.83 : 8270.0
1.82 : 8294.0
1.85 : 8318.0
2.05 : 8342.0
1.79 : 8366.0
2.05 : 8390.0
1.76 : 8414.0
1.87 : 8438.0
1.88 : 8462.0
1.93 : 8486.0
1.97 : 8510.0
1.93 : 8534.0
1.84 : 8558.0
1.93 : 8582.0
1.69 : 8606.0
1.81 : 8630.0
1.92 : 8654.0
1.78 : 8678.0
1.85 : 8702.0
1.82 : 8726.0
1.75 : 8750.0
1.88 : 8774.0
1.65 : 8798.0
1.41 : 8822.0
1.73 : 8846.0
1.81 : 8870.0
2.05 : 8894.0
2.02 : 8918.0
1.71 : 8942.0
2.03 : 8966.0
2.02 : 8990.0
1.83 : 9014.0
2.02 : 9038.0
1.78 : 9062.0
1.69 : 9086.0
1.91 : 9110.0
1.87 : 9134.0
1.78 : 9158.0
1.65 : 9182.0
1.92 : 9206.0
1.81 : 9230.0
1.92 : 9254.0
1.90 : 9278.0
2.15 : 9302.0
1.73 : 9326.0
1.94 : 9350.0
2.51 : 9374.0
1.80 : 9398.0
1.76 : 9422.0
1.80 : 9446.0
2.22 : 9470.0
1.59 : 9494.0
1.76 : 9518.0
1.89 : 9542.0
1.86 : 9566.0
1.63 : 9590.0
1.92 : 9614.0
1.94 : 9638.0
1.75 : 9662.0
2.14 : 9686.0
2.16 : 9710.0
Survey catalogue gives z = 0.397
